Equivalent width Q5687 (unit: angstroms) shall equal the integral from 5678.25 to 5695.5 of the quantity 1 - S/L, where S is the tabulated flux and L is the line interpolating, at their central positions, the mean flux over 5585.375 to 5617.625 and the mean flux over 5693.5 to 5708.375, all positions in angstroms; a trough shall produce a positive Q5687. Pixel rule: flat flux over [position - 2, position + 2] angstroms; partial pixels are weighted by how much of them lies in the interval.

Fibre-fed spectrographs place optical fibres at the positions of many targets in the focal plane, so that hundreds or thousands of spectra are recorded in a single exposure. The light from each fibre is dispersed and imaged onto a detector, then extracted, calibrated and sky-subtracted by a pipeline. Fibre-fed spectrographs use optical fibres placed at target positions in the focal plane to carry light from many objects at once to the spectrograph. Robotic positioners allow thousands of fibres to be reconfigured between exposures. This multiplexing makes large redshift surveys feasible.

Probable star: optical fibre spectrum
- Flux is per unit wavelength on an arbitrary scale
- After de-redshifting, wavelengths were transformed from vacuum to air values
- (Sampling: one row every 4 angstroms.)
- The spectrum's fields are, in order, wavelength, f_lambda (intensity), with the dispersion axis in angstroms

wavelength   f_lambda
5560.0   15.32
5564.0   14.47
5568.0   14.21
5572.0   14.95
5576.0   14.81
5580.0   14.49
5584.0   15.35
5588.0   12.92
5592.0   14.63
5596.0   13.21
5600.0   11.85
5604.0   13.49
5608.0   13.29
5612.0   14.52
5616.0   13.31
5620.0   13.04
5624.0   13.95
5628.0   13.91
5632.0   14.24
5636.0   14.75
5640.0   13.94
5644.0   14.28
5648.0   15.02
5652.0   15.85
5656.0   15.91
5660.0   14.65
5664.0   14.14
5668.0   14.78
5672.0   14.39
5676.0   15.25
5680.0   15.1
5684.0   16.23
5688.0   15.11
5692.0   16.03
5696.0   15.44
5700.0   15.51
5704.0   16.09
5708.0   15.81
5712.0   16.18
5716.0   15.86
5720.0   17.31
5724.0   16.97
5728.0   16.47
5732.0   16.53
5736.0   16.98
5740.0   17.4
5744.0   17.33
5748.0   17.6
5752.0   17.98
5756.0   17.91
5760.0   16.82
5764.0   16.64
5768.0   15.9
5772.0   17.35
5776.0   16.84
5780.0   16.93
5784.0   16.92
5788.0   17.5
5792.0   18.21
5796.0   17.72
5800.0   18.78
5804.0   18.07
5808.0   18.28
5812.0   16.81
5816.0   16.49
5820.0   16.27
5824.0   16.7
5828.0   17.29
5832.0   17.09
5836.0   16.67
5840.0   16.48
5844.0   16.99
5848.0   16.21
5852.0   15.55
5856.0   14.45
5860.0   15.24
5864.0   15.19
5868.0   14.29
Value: -0.2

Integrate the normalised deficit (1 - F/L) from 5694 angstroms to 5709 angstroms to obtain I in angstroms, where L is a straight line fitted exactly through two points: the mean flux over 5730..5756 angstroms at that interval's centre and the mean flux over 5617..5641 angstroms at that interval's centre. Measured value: 0.4 angstroms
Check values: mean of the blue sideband 13.9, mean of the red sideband 17.4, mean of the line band 15.7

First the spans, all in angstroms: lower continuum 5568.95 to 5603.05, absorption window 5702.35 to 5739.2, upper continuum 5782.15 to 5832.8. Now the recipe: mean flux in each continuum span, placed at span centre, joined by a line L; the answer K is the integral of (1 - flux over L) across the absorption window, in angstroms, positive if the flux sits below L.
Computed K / -1.0 angstroms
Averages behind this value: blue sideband 14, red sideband 17.4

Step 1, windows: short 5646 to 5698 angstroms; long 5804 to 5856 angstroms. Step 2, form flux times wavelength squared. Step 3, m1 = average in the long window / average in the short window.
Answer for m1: 1.2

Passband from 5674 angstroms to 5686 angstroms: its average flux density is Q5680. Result 15.5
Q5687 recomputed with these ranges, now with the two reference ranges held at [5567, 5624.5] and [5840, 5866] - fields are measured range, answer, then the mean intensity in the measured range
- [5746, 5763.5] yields -2.9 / 17.5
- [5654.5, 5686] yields -1.4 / 15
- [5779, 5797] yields -2.7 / 17.5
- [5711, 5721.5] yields -1.2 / 16.4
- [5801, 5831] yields -3.5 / 17.2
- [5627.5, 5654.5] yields -0.9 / 14.6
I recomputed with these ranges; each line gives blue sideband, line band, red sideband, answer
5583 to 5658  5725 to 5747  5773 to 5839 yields -1.25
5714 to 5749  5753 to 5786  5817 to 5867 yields -0.58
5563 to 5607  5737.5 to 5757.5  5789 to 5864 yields -2.17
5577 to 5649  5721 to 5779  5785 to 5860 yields -4.31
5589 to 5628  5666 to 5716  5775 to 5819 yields -0.88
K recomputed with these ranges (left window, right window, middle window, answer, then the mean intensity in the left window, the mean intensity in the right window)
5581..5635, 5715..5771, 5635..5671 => 0.0 angstroms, 13.7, 17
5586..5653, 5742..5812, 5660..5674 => 0.4 angstroms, 13.9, 17.4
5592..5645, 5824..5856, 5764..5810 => -4.8 angstroms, 13.7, 16.5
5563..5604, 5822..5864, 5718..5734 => -1.7 angstroms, 14.1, 16.2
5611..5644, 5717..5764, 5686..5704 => 0.3 angstroms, 14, 17.2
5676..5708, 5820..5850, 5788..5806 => -1.8 angstroms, 15.6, 16.7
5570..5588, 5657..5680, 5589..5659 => 3.1 angstroms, 14.7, 14.7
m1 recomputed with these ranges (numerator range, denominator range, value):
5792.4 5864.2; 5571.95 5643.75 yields 1.30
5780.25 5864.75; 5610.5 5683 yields 1.23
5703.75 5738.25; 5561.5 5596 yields 1.20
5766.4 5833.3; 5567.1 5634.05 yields 1.33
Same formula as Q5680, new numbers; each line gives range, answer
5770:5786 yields 17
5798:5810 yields 18.4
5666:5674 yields 14.6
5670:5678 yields 14.8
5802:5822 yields 17.2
